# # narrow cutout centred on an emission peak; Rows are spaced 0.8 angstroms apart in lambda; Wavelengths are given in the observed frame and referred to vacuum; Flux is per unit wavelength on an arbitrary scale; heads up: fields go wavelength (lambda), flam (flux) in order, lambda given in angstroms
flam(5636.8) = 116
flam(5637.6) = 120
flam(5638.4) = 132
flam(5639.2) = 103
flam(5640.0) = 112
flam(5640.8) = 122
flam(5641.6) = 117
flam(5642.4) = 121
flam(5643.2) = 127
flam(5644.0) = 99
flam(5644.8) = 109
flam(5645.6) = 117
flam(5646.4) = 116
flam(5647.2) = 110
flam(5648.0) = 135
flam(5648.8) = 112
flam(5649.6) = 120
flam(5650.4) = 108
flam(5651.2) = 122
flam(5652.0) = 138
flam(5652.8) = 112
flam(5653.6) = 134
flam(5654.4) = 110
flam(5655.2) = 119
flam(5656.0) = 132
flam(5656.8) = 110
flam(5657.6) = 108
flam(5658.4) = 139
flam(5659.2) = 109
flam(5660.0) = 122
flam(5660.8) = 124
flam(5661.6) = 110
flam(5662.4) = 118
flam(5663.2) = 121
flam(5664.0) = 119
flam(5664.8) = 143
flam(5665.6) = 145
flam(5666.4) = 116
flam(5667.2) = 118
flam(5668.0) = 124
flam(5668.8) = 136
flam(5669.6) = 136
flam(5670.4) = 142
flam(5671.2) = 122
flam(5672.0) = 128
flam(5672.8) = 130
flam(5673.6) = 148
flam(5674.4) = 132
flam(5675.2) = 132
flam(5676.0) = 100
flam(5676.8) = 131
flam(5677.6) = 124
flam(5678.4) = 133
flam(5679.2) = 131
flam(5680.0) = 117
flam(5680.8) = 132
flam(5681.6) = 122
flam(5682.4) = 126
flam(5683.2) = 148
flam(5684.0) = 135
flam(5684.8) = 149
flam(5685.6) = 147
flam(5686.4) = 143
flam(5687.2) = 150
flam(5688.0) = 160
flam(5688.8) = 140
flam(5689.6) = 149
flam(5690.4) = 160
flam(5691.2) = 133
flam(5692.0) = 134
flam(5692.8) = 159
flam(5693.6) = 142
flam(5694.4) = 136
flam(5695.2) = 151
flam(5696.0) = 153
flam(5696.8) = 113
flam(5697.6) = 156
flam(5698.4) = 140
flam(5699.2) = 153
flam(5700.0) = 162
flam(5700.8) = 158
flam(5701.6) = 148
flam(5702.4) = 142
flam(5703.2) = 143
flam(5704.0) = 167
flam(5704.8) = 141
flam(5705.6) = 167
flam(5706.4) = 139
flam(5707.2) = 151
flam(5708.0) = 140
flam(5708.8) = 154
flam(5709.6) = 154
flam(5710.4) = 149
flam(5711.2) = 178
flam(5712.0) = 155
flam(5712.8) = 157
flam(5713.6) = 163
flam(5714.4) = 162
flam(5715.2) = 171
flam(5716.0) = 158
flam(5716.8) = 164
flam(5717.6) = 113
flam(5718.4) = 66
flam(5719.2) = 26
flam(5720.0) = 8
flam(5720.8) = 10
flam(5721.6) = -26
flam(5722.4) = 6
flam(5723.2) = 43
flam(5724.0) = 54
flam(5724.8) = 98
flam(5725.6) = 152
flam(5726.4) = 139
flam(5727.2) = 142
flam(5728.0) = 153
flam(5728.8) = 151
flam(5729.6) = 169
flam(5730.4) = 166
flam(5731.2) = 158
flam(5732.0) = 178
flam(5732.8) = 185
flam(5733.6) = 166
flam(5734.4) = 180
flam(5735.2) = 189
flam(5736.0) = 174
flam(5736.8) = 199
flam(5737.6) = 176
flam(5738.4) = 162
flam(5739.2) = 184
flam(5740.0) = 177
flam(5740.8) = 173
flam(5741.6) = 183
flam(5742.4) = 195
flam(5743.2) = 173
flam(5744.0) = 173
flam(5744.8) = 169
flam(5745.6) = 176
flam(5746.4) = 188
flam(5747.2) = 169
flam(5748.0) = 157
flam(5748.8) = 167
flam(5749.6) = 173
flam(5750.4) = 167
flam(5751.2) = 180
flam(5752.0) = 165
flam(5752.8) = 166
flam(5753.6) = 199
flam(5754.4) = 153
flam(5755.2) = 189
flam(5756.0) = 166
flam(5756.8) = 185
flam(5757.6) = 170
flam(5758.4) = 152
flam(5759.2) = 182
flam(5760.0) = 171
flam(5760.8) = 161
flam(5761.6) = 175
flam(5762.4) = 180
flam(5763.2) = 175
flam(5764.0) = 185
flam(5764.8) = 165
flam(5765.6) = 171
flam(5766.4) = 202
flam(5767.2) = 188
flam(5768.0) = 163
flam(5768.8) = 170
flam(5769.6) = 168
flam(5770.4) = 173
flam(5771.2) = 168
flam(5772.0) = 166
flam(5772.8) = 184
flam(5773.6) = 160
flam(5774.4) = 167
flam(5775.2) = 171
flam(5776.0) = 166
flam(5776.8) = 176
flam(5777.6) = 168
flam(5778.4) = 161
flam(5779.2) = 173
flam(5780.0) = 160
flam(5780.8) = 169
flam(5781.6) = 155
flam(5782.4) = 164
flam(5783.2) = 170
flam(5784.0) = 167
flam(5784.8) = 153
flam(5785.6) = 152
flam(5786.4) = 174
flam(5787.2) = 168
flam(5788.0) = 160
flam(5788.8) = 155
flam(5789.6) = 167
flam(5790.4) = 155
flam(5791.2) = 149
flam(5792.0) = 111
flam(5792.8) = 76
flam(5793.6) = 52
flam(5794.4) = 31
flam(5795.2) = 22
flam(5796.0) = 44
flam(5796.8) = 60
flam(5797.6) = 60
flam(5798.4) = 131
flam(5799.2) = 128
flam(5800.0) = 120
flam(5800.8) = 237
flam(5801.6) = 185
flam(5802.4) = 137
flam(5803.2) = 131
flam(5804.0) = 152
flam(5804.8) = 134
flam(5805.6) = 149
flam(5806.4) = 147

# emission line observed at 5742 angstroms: C III]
